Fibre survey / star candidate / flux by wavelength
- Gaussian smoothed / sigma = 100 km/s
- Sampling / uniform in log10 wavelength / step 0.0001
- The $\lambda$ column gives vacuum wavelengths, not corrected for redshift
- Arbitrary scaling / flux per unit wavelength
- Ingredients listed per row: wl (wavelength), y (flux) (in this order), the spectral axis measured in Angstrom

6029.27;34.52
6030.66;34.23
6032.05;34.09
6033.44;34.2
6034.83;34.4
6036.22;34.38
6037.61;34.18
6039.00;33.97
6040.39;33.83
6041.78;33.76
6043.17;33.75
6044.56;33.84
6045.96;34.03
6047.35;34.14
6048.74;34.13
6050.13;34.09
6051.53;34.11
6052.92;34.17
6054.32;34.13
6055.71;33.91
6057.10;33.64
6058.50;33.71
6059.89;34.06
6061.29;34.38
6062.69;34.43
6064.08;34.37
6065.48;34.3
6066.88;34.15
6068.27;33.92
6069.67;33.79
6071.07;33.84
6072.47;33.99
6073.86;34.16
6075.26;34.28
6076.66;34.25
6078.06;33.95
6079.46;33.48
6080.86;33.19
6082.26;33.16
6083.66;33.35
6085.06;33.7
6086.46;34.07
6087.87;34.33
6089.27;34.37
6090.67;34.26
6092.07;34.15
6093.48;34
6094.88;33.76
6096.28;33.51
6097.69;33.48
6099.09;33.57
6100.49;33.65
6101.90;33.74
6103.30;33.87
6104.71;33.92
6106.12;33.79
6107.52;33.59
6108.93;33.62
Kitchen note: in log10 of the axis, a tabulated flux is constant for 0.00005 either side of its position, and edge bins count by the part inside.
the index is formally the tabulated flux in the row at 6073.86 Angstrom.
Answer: 34.16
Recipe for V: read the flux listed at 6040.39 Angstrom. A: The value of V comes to 33.83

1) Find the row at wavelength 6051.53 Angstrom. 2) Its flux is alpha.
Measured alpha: 34.11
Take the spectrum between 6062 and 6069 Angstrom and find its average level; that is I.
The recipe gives 34.3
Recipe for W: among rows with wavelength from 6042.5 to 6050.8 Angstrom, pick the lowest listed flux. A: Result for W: 33.75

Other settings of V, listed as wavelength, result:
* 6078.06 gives 33.95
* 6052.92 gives 34.17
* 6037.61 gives 34.18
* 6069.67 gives 33.79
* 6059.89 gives 34.06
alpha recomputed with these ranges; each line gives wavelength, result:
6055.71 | 33.91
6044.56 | 33.84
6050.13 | 34.09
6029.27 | 34.52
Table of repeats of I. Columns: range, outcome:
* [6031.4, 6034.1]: 34.1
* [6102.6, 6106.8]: 33.8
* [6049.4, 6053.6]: 34.1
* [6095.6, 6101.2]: 33.5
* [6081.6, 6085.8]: 33.4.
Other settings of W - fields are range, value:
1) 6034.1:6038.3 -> 34.18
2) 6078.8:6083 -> 33.16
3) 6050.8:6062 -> 33.64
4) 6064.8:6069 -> 33.92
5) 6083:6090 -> 33.35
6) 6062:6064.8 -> 34.37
